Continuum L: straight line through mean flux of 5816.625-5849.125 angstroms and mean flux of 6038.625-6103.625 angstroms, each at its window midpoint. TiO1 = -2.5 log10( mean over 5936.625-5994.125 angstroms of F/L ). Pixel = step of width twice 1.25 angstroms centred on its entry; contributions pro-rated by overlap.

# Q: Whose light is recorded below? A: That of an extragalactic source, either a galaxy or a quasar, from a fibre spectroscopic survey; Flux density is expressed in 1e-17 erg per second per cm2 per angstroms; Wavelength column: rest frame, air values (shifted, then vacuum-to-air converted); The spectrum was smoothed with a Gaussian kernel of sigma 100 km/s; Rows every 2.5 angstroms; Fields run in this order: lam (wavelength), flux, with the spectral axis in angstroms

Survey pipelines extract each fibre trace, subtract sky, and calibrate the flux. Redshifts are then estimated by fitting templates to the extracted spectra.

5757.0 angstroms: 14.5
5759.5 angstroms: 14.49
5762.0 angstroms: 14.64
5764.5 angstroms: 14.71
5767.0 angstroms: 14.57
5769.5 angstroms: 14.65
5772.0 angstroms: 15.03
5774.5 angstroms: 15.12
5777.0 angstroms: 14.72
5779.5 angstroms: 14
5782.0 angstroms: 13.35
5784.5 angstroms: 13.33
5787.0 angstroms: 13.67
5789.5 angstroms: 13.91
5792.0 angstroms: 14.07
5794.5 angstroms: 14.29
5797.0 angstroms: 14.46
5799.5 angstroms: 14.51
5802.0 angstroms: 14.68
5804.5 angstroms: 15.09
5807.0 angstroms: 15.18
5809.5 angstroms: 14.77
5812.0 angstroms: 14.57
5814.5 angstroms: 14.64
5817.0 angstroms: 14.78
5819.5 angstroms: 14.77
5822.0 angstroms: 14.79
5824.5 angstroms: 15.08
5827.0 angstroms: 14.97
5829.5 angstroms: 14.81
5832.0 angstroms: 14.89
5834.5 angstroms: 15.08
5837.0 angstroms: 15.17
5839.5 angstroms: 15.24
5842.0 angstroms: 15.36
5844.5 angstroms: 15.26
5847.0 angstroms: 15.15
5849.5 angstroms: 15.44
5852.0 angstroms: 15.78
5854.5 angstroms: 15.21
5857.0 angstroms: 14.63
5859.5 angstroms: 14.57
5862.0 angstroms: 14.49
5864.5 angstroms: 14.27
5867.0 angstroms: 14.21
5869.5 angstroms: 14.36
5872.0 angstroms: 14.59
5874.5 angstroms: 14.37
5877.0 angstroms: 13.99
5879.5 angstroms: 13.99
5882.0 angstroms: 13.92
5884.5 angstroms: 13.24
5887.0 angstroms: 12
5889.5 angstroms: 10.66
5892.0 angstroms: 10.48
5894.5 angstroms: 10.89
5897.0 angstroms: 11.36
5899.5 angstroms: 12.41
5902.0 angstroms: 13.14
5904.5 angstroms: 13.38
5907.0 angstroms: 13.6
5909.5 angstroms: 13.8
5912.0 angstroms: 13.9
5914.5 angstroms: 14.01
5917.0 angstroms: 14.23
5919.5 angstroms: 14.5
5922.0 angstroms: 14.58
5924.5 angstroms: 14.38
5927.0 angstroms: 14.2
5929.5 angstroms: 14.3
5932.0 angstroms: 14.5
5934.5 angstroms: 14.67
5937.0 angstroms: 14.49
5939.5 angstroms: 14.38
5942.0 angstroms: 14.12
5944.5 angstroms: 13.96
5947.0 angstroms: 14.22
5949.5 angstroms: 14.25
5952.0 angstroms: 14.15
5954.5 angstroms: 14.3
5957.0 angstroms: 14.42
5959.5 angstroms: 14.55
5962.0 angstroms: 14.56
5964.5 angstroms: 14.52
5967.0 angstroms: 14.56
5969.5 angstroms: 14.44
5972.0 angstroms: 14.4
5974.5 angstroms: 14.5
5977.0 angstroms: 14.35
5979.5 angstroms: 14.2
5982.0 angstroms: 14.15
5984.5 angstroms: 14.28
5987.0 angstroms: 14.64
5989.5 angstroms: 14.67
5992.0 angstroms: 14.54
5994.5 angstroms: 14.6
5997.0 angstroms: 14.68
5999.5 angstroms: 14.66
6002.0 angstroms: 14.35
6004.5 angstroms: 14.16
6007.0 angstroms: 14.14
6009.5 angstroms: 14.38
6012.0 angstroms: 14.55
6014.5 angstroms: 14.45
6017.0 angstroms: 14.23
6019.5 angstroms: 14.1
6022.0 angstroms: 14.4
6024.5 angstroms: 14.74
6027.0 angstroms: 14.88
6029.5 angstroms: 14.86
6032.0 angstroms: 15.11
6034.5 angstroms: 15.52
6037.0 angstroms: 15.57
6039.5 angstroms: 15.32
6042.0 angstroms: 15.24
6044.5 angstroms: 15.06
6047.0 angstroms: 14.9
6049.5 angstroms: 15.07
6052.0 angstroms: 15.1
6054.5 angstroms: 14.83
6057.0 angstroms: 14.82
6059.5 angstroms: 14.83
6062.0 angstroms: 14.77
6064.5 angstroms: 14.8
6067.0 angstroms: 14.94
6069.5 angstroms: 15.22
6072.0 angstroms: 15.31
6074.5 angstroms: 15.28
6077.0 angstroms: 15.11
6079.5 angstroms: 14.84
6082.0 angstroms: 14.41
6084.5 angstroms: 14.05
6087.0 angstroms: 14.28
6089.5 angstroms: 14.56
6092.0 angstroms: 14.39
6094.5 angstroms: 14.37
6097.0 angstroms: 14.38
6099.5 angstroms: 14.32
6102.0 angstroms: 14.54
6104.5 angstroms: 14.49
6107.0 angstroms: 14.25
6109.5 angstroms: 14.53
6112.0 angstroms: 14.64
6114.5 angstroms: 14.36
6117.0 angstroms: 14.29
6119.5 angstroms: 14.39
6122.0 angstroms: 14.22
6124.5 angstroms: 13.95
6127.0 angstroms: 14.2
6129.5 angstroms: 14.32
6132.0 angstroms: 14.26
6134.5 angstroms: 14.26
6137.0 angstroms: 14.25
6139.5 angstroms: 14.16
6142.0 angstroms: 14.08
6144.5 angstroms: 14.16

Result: 0.04 mag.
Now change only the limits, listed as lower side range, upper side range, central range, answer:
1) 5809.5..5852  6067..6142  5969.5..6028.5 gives 0.018 mag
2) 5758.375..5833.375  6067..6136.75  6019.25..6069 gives -0.034 mag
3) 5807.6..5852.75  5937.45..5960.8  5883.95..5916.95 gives 0.160 mag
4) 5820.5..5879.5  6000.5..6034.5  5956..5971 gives 0.009 mag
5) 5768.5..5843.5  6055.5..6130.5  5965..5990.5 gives 0.013 mag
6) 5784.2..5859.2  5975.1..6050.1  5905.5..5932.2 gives 0.042 mag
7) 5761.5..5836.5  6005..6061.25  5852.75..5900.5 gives 0.099 mag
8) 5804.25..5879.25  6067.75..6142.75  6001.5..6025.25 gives 0.019 mag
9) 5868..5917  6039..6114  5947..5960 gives -0.052 mag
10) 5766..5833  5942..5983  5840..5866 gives -0.040 mag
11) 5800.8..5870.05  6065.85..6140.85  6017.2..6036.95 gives -0.016 mag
